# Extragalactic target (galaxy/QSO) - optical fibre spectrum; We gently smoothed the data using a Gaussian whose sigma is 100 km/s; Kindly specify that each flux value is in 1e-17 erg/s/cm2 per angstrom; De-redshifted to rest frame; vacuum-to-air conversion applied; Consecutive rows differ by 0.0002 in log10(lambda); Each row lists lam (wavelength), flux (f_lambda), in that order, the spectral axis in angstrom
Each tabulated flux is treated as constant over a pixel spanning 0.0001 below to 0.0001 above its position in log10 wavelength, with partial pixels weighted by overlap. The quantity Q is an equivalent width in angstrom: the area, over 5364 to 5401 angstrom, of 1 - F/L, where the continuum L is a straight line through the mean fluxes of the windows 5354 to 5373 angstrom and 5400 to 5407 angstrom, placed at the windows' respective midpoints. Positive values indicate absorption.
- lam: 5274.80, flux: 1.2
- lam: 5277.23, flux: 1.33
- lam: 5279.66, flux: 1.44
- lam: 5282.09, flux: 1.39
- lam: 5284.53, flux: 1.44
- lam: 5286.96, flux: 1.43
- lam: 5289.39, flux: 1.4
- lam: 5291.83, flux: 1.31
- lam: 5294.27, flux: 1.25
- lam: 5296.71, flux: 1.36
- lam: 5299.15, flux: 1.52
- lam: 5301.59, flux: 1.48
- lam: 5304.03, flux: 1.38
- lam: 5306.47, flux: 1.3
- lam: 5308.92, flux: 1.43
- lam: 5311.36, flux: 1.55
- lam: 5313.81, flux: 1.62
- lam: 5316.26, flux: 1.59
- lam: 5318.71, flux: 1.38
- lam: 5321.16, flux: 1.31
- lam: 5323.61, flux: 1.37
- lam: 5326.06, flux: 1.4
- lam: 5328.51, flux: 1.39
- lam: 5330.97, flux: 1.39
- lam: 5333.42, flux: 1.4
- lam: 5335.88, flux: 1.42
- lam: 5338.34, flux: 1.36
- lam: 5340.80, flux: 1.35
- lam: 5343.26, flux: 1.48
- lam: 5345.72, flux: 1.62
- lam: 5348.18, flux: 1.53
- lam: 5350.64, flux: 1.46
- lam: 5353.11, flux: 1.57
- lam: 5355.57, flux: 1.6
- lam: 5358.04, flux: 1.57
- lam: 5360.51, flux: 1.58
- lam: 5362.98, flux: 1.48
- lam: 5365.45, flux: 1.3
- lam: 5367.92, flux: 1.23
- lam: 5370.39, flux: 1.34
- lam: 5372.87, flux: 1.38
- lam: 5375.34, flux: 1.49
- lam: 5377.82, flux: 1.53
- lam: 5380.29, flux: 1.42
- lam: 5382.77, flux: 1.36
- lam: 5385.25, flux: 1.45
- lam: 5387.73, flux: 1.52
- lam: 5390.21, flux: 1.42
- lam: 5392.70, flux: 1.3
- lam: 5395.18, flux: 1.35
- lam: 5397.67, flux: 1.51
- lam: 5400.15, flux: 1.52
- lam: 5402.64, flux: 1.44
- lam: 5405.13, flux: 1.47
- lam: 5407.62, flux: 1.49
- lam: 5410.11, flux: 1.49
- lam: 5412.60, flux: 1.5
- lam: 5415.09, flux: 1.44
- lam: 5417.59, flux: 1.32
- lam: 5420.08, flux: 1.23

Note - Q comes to 1.2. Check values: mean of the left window 1.44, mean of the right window 1.47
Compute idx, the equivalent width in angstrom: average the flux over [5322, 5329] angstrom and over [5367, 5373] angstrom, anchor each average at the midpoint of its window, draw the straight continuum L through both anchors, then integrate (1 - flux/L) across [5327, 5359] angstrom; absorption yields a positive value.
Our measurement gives -2.8 angstrom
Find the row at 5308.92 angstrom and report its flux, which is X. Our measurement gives 1.43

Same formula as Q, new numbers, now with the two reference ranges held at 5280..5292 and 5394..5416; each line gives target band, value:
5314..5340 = 0.3 angstrom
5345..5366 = -1.3 angstrom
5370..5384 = 0.3 angstrom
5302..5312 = 0.0 angstrom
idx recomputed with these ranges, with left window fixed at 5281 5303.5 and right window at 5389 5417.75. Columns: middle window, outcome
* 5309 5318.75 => -0.94 angstrom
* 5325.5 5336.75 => 0.11 angstrom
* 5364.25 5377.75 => 0.61 angstrom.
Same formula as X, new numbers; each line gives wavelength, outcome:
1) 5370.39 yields 1.34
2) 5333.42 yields 1.4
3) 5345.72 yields 1.62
